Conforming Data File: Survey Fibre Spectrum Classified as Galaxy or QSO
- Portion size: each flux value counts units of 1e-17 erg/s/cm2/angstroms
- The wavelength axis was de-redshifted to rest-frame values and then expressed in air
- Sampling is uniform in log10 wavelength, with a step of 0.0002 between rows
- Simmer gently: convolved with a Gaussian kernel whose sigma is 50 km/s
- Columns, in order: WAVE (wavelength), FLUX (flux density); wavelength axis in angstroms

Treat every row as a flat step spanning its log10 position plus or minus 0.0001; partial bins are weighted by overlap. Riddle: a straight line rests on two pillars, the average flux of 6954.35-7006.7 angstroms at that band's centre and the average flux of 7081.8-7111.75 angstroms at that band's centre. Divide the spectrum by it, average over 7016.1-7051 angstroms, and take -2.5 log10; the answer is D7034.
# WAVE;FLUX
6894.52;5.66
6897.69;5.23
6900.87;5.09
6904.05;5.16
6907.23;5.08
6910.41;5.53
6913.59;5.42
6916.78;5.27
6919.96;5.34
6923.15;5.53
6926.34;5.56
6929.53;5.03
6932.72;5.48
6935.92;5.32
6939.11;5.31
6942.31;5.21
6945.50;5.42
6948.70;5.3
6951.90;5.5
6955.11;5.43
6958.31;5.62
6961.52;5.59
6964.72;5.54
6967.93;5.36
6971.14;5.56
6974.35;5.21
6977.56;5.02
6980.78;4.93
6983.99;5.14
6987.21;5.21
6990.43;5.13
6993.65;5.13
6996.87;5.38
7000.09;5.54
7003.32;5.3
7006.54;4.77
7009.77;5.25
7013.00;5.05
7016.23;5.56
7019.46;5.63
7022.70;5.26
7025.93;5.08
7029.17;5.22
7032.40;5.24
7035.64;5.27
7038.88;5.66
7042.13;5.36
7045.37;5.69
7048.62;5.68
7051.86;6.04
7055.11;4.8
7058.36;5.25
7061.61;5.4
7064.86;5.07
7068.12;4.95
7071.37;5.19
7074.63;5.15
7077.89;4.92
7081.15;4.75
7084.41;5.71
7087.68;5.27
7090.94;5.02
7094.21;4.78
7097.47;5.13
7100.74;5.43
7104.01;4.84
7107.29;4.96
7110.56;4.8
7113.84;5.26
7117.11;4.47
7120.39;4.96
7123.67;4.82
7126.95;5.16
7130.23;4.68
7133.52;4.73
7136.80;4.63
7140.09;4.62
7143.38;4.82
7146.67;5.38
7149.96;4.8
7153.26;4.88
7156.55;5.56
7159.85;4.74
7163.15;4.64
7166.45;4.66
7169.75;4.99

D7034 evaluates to -0.05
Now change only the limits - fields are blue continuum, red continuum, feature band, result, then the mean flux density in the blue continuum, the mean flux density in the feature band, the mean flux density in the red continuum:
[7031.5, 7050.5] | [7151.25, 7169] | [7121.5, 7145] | 0.06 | 5.5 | 4.78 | 4.9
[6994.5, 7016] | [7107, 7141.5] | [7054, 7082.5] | -0.01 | 5.23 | 5.06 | 4.82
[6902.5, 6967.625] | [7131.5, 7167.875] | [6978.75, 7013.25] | 0.01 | 5.38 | 5.17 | 4.86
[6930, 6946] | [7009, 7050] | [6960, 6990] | 0.01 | 5.32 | 5.28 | 5.38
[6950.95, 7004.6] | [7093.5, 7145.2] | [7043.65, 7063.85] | -0.08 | 5.33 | 5.47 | 4.88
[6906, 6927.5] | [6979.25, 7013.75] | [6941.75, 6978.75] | -0.03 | 5.39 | 5.41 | 5.17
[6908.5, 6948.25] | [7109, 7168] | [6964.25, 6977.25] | -0.02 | 5.36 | 5.37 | 4.87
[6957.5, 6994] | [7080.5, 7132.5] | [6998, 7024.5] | -0.02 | 5.28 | 5.3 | 5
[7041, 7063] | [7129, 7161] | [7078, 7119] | 0.03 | 5.46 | 5.03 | 4.89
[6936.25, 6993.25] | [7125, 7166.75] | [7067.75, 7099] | -0.01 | 5.32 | 5.09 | 4.88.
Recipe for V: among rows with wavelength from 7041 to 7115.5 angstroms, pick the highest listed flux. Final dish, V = 6.04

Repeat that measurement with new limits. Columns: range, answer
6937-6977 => 5.62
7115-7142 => 5.16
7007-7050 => 5.69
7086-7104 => 5.43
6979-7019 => 5.56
